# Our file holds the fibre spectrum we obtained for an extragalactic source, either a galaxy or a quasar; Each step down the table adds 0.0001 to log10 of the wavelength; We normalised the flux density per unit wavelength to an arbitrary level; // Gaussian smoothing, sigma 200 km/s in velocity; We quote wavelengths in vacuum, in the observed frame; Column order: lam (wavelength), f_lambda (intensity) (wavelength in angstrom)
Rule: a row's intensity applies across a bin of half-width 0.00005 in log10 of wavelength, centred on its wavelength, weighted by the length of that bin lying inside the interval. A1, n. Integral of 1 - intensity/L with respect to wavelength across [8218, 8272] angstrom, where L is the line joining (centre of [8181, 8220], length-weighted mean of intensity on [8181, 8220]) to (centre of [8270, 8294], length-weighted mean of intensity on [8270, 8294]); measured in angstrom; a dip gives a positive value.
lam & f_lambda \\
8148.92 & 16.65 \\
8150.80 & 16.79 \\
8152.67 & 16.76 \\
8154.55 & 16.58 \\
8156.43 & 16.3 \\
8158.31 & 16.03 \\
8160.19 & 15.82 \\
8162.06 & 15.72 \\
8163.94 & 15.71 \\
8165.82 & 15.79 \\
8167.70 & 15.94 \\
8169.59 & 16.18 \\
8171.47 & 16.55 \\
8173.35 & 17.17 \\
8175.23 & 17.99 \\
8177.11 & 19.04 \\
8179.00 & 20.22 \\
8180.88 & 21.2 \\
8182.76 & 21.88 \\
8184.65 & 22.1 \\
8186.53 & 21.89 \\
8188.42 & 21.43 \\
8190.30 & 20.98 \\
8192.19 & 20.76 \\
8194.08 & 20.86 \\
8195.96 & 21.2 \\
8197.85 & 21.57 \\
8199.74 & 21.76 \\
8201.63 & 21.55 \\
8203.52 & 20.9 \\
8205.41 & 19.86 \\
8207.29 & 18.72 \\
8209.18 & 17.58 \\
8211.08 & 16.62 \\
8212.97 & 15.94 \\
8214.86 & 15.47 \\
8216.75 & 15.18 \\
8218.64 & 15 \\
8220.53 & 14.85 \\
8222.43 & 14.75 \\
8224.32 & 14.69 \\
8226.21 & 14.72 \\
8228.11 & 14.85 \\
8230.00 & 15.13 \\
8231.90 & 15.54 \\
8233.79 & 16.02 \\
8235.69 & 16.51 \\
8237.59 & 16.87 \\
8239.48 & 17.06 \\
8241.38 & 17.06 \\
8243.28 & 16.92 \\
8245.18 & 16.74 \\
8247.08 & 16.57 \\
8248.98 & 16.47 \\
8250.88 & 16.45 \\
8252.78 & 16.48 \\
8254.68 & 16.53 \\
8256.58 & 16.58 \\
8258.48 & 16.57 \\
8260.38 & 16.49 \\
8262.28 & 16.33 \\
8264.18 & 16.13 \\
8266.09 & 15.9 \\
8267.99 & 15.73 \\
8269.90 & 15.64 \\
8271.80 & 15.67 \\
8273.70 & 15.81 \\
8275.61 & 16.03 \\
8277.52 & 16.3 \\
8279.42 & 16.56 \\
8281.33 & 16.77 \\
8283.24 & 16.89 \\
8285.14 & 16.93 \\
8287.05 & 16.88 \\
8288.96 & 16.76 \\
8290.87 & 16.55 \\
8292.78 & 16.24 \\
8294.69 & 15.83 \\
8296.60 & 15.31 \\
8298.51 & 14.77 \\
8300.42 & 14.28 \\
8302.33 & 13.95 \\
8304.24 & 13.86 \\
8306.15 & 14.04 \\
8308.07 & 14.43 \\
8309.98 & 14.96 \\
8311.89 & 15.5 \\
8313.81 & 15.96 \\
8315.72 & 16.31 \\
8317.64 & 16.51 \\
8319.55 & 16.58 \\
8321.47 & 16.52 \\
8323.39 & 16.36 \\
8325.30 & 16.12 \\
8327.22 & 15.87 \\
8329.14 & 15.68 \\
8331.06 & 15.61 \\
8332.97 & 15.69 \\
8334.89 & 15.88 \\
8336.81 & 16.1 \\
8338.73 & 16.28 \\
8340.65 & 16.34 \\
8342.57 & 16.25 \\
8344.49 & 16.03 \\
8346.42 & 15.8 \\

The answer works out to 5.4 angstrom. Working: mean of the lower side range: 19.5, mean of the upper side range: 16.4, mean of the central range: 16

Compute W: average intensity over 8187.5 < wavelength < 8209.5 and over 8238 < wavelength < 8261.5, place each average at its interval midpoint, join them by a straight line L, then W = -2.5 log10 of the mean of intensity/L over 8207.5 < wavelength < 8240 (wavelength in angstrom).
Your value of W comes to 0.19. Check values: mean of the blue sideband 20.7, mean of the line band 15.7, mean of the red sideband 16.7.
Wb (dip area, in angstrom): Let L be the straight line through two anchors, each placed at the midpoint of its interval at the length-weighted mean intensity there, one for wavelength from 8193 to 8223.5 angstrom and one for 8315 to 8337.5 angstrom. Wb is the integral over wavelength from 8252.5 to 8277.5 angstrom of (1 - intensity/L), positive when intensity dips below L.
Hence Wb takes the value 1.55 angstrom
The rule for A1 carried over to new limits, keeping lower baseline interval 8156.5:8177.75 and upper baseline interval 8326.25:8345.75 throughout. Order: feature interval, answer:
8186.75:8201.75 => -4.4 angstrom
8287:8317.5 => 1.4 angstrom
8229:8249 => -0.2 angstrom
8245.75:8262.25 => -0.3 angstrom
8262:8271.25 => 0.2 angstrom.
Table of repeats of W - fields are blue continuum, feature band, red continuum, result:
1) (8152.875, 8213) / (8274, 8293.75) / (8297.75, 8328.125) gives -0.03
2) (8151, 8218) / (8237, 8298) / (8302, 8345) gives 0.03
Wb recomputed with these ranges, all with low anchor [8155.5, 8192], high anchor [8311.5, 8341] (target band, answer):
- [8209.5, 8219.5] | 1.1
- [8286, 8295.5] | 0.1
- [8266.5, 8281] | 0.8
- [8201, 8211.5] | -0.8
